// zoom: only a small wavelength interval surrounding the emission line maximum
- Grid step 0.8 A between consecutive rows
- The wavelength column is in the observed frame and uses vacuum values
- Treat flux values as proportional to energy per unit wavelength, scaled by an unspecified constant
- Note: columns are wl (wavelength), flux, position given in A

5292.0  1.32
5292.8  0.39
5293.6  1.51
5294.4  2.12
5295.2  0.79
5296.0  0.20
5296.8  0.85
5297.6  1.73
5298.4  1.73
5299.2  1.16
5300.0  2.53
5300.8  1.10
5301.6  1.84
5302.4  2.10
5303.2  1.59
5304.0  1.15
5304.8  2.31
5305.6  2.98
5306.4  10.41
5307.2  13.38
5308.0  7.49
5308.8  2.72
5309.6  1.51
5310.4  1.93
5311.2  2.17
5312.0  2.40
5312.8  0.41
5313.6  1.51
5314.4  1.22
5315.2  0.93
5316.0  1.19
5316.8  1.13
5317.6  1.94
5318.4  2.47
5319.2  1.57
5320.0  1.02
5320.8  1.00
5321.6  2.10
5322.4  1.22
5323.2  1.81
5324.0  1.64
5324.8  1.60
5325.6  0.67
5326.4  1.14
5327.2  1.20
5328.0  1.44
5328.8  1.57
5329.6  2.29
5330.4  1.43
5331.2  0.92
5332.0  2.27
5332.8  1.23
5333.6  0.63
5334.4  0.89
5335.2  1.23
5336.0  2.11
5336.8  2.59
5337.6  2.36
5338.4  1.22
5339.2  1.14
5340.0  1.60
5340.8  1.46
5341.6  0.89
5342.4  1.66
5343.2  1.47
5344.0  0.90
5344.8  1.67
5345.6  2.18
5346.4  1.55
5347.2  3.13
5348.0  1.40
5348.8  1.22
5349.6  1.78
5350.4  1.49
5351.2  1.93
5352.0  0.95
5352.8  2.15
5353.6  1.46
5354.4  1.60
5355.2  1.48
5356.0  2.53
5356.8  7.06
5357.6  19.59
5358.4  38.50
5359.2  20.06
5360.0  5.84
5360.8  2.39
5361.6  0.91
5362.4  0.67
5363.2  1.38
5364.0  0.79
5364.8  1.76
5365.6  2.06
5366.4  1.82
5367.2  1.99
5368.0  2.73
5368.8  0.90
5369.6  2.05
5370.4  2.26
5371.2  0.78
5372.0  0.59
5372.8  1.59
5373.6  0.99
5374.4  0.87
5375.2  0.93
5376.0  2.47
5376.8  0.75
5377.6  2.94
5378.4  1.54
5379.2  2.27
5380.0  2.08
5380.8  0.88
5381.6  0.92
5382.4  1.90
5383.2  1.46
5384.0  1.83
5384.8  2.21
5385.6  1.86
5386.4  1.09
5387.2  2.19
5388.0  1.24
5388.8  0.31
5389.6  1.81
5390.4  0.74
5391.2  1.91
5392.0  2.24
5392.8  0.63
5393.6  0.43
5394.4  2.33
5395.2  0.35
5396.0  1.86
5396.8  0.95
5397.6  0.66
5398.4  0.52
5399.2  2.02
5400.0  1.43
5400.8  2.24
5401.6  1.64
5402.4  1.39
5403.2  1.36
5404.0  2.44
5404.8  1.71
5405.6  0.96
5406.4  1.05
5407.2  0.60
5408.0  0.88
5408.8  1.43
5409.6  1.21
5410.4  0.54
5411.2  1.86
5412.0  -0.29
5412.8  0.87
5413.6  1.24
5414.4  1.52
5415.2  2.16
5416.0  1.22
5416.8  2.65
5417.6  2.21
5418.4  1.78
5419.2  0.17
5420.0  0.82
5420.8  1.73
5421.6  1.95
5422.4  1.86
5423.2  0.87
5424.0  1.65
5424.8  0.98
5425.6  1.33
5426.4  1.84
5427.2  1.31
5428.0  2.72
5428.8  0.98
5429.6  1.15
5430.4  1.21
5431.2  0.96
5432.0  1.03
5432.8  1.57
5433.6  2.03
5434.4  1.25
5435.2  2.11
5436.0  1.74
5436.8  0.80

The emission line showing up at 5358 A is [O III] 5007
